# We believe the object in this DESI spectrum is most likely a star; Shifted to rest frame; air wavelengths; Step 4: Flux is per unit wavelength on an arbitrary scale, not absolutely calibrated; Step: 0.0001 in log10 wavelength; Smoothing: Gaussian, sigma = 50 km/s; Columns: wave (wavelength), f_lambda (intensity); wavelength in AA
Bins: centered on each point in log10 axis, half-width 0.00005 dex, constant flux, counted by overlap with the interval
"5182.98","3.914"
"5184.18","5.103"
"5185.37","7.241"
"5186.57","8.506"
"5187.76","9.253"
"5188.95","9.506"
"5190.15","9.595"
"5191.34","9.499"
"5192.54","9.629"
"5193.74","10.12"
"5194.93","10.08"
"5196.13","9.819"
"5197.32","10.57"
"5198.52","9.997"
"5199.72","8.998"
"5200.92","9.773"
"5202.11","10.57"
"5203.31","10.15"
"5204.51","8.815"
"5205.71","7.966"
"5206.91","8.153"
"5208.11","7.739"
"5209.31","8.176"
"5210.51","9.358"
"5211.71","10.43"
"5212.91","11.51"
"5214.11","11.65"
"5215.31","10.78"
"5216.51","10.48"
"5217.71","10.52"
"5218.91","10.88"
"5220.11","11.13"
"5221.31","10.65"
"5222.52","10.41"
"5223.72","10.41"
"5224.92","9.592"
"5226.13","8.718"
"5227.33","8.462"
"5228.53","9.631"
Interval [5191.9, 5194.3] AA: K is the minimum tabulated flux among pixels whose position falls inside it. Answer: 9.629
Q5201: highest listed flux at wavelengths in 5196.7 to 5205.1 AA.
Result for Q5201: 10.57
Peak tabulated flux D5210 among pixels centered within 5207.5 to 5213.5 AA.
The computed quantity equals 11.51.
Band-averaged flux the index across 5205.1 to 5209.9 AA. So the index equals 8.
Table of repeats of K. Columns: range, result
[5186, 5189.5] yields 8.506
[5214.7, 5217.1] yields 10.48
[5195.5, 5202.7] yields 8.998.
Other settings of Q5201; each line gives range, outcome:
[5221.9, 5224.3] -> 10.41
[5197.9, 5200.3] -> 9.997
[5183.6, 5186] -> 7.241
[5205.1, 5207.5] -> 8.153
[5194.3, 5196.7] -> 10.08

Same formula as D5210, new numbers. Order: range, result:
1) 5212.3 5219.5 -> 11.65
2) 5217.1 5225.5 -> 11.13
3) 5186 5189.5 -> 9.506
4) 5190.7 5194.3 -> 10.12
